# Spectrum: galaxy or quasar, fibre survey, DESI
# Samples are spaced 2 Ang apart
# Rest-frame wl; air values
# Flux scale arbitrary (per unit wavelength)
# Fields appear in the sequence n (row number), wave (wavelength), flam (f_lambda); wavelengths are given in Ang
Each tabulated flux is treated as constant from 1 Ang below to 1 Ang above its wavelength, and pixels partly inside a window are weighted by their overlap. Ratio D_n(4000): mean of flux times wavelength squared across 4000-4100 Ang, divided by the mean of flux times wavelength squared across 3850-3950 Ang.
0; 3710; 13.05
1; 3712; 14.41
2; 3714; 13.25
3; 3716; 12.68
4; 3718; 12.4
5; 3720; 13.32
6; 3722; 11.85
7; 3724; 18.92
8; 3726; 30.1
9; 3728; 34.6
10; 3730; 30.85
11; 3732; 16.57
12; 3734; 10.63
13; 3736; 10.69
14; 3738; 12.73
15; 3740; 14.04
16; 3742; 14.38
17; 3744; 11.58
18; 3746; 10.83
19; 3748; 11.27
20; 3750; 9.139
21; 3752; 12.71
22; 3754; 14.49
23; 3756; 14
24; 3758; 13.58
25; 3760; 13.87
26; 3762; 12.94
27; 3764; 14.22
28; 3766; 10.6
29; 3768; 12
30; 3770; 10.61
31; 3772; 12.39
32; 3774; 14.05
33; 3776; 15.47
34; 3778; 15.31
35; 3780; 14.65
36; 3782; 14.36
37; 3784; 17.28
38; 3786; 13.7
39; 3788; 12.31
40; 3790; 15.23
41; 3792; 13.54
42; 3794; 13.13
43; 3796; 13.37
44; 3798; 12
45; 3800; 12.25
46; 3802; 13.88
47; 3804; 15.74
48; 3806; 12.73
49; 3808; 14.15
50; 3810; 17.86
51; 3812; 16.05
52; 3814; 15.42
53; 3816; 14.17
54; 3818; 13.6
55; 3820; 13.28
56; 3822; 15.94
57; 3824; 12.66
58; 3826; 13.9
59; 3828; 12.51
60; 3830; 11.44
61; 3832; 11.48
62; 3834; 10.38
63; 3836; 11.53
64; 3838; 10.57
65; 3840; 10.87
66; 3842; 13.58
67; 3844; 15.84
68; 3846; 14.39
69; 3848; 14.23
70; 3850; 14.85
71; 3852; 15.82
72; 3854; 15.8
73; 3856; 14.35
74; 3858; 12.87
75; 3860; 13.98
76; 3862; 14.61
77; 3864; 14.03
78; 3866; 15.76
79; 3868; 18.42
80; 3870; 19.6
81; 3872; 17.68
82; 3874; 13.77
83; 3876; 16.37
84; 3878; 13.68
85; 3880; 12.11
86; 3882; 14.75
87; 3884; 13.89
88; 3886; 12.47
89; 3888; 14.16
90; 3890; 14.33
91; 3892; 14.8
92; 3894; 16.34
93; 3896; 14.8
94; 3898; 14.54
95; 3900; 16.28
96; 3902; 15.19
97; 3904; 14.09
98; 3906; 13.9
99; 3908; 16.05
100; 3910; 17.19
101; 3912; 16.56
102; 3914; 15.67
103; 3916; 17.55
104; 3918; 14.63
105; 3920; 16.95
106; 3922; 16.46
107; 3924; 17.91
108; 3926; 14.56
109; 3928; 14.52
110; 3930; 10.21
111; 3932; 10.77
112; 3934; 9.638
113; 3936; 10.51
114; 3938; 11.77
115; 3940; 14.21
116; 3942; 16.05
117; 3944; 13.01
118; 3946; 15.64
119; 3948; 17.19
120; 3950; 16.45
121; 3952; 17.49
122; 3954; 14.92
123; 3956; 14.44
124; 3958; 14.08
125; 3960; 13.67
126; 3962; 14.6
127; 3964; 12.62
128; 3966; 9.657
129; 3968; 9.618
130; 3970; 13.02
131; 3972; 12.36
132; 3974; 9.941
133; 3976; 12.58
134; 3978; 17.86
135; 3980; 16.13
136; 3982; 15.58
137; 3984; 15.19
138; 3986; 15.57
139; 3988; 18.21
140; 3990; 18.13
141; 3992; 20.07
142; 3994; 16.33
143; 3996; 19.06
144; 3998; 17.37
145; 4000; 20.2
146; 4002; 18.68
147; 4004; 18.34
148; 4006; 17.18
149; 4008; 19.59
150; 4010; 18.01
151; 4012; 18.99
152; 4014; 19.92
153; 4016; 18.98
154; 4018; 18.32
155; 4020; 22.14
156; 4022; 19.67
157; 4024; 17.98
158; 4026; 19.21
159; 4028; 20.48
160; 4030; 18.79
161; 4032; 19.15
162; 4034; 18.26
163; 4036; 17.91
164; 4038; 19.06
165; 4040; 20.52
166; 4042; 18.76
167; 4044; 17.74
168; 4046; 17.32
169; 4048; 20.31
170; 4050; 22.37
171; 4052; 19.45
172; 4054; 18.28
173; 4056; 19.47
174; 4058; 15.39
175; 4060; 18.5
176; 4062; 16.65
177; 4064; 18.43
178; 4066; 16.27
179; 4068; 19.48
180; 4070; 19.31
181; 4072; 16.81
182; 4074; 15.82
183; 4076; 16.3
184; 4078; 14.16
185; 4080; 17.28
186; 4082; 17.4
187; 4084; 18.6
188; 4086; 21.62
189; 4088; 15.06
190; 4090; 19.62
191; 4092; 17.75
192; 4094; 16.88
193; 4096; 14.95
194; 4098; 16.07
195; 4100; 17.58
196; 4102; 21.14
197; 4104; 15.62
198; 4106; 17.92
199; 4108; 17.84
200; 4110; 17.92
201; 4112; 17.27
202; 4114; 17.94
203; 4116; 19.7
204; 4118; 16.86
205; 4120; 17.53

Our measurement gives 1.33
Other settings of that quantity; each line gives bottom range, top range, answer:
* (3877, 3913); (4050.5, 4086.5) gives 1.31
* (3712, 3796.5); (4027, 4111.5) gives 1.45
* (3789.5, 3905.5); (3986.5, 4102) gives 1.42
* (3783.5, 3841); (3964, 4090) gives 1.46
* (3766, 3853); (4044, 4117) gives 1.50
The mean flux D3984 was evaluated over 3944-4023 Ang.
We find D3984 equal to 16.3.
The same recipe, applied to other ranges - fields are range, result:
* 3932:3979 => 13.5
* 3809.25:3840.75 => 13.2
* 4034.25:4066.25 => 18.6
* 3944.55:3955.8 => 16.1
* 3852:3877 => 15.6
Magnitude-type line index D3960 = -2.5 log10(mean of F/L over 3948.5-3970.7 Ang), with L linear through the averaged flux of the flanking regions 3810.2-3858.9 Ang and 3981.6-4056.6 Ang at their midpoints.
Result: 0.23 mag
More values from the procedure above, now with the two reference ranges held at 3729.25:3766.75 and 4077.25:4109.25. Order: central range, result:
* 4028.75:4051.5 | -0.14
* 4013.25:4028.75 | -0.17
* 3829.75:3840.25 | 0.30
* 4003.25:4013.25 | -0.12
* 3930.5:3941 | 0.35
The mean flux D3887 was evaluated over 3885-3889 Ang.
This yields 13.3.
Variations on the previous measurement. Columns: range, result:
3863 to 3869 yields 16.1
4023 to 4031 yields 19.1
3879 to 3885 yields 13.6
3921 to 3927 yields 16.3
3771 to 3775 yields 13.2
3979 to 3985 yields 15.6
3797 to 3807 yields 13.3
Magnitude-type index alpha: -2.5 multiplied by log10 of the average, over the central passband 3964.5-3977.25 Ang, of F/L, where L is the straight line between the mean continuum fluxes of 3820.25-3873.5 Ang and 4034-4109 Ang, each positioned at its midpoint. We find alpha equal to 0.38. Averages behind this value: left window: 14.1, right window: 17.9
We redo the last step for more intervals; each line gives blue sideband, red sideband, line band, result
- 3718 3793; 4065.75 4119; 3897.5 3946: 0.114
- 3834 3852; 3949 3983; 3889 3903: -0.129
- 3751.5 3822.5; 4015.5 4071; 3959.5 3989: 0.263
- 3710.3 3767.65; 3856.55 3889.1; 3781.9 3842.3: 0.108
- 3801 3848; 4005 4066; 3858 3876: -0.084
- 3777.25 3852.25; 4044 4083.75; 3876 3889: 0.087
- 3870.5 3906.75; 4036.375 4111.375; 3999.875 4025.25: -0.132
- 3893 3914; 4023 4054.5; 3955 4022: 0.098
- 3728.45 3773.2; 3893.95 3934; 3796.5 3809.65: 0.032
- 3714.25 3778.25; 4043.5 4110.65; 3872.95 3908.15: 0.113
